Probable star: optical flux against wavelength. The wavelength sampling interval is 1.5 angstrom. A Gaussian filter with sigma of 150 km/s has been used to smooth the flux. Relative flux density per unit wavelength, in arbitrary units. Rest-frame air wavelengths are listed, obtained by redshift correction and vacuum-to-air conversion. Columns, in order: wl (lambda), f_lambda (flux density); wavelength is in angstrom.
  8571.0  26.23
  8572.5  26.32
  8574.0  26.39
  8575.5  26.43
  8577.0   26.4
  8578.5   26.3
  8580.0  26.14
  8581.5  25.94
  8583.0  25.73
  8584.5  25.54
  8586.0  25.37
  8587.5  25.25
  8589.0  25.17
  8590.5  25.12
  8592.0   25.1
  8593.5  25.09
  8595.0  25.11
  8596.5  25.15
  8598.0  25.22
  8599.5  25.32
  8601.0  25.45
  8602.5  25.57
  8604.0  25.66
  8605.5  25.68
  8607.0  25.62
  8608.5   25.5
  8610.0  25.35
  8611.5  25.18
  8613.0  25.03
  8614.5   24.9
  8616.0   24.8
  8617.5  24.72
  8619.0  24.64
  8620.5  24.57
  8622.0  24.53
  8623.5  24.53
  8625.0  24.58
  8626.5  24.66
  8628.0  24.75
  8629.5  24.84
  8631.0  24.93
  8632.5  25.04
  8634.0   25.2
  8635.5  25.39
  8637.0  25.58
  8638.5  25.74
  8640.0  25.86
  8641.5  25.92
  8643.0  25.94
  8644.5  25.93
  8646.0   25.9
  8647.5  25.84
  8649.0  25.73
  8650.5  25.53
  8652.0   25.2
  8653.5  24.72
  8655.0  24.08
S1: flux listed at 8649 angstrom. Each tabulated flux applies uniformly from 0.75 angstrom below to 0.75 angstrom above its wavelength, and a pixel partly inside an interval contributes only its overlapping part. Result 25.73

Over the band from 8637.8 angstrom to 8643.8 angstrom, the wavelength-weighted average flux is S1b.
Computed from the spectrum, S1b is 25.9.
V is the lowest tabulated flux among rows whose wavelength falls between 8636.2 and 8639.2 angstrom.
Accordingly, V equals 25.58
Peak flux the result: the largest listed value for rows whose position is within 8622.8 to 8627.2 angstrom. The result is 24.66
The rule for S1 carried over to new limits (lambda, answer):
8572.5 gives 26.32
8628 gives 24.75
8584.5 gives 25.54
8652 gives 25.2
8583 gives 25.73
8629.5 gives 24.84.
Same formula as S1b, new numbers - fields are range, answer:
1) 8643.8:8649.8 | 25.8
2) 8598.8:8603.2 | 25.4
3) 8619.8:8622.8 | 24.5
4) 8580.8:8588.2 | 25.6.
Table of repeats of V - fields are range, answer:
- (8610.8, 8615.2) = 24.9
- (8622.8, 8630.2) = 24.53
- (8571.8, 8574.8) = 26.32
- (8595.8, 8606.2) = 25.15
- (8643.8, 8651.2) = 25.53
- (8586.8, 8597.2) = 25.09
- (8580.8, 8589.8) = 25.17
